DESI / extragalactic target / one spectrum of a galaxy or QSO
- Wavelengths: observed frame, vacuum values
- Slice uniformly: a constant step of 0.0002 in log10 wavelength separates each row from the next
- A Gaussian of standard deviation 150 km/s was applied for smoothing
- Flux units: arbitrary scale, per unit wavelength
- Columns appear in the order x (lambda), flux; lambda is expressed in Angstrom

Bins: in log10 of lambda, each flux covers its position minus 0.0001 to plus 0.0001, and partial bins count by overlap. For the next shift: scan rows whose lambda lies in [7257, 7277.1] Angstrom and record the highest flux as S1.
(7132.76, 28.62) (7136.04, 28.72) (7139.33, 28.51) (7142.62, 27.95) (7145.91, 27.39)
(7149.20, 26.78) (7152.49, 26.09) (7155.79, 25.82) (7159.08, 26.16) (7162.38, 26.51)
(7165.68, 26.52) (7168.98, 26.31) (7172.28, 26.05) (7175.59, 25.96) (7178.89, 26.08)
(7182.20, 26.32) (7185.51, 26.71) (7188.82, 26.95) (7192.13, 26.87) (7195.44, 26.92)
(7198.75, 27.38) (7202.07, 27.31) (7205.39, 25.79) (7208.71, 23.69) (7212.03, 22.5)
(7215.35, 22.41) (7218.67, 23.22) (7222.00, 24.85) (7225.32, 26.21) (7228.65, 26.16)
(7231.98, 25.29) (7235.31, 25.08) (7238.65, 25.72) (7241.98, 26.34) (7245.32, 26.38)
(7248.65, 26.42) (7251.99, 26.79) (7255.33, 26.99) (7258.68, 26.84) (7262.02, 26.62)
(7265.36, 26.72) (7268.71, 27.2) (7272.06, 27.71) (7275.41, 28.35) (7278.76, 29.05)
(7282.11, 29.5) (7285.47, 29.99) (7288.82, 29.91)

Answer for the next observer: 28.35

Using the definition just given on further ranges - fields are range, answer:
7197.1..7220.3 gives 27.38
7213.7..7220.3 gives 23.22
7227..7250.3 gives 26.42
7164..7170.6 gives 26.52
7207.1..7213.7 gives 23.69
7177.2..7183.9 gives 26.32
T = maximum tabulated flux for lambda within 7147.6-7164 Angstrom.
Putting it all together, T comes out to 26.78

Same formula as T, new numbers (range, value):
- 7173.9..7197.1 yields 26.95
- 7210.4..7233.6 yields 26.21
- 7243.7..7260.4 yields 26.99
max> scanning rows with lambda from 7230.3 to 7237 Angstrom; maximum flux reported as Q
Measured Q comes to 25.29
